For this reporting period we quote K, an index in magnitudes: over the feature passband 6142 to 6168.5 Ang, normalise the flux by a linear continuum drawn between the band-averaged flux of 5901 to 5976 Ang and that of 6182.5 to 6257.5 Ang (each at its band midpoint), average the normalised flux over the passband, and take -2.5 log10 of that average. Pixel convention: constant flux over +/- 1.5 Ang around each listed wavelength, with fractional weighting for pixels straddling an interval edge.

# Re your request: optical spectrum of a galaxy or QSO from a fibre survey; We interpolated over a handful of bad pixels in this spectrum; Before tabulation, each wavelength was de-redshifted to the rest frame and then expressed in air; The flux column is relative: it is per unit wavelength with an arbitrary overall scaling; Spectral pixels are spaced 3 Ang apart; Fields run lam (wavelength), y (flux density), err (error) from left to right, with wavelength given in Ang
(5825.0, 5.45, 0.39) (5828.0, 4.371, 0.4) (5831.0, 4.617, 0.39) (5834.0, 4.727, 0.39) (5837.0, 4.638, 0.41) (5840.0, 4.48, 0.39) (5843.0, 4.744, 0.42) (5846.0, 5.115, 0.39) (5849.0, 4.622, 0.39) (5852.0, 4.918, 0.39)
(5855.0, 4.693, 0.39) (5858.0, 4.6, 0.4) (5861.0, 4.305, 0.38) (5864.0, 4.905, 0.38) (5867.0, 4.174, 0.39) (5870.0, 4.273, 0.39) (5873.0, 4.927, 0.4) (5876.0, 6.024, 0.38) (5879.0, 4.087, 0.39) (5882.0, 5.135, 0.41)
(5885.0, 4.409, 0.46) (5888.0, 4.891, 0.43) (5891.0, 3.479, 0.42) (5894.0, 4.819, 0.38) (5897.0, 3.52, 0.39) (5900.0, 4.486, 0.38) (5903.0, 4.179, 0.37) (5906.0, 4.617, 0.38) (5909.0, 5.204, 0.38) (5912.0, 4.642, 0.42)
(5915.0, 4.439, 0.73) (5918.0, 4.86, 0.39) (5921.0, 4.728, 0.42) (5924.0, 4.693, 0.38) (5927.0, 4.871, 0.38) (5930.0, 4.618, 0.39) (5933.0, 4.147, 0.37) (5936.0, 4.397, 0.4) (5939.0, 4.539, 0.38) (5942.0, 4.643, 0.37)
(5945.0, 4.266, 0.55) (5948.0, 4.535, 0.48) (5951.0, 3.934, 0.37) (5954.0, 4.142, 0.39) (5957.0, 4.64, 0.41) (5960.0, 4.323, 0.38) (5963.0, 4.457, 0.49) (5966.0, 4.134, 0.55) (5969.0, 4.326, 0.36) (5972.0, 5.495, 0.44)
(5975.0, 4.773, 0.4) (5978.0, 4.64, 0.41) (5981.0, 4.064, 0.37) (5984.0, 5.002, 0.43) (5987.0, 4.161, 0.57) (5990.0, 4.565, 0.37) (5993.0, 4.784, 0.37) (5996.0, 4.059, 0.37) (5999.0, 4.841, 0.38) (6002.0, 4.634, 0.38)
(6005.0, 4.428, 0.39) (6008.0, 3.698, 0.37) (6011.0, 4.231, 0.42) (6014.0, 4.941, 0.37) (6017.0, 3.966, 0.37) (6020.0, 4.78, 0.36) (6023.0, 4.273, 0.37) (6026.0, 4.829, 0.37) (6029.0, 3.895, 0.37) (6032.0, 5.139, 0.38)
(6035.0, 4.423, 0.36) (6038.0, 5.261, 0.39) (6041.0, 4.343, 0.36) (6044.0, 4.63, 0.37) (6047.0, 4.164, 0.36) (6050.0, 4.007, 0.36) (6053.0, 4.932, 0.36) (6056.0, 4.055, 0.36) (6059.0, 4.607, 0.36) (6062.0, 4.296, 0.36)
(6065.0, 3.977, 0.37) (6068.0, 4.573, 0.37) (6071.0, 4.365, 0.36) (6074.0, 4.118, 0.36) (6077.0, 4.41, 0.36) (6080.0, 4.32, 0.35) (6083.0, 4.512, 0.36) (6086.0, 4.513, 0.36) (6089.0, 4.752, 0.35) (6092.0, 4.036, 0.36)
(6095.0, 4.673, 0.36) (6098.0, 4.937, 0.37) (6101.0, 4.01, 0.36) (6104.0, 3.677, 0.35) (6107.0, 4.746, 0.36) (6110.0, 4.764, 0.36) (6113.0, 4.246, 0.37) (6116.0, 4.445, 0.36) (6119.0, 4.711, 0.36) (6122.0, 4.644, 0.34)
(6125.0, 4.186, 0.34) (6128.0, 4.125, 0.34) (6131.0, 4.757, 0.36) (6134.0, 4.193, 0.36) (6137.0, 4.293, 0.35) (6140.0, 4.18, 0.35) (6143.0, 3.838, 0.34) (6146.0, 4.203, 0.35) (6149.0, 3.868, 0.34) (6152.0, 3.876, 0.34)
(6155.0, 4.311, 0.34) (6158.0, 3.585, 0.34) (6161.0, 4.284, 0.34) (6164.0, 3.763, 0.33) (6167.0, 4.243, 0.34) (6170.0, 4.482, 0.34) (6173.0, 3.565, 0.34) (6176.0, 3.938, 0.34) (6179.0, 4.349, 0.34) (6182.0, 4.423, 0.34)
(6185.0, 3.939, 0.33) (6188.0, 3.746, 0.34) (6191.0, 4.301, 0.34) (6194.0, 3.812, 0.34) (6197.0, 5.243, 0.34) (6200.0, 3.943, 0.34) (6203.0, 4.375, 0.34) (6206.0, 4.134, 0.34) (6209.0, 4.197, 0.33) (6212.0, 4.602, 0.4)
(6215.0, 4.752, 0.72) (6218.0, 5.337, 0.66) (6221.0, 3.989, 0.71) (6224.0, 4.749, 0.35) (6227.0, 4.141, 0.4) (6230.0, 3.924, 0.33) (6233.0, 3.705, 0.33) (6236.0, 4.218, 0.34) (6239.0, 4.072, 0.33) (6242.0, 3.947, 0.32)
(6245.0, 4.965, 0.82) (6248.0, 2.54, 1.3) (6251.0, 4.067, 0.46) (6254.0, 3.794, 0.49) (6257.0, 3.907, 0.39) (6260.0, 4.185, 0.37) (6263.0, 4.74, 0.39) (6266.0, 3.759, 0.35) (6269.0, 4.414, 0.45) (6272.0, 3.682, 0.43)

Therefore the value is 0.07 mag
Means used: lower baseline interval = 4.54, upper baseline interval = 4.18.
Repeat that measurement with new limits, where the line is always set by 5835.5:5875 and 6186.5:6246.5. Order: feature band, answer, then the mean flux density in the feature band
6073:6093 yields 0.01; 4.4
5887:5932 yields 0.02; 4.53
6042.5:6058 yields 0.03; 4.37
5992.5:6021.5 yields 0.02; 4.42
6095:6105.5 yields 0.04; 4.27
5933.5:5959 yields 0.05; 4.38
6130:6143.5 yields 0.03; 4.26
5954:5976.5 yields 0.00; 4.56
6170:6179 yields 0.10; 3.97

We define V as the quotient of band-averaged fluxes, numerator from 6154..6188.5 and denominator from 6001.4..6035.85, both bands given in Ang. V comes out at 0.92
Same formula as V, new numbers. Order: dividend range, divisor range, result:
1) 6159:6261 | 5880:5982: 0.92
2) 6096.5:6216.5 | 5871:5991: 0.93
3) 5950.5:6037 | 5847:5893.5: 0.97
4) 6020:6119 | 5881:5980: 0.99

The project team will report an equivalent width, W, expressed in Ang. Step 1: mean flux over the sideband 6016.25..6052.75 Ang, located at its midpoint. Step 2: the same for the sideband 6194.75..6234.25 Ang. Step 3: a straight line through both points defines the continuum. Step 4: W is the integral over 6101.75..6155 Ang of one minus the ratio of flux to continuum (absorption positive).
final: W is 2.0 Ang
